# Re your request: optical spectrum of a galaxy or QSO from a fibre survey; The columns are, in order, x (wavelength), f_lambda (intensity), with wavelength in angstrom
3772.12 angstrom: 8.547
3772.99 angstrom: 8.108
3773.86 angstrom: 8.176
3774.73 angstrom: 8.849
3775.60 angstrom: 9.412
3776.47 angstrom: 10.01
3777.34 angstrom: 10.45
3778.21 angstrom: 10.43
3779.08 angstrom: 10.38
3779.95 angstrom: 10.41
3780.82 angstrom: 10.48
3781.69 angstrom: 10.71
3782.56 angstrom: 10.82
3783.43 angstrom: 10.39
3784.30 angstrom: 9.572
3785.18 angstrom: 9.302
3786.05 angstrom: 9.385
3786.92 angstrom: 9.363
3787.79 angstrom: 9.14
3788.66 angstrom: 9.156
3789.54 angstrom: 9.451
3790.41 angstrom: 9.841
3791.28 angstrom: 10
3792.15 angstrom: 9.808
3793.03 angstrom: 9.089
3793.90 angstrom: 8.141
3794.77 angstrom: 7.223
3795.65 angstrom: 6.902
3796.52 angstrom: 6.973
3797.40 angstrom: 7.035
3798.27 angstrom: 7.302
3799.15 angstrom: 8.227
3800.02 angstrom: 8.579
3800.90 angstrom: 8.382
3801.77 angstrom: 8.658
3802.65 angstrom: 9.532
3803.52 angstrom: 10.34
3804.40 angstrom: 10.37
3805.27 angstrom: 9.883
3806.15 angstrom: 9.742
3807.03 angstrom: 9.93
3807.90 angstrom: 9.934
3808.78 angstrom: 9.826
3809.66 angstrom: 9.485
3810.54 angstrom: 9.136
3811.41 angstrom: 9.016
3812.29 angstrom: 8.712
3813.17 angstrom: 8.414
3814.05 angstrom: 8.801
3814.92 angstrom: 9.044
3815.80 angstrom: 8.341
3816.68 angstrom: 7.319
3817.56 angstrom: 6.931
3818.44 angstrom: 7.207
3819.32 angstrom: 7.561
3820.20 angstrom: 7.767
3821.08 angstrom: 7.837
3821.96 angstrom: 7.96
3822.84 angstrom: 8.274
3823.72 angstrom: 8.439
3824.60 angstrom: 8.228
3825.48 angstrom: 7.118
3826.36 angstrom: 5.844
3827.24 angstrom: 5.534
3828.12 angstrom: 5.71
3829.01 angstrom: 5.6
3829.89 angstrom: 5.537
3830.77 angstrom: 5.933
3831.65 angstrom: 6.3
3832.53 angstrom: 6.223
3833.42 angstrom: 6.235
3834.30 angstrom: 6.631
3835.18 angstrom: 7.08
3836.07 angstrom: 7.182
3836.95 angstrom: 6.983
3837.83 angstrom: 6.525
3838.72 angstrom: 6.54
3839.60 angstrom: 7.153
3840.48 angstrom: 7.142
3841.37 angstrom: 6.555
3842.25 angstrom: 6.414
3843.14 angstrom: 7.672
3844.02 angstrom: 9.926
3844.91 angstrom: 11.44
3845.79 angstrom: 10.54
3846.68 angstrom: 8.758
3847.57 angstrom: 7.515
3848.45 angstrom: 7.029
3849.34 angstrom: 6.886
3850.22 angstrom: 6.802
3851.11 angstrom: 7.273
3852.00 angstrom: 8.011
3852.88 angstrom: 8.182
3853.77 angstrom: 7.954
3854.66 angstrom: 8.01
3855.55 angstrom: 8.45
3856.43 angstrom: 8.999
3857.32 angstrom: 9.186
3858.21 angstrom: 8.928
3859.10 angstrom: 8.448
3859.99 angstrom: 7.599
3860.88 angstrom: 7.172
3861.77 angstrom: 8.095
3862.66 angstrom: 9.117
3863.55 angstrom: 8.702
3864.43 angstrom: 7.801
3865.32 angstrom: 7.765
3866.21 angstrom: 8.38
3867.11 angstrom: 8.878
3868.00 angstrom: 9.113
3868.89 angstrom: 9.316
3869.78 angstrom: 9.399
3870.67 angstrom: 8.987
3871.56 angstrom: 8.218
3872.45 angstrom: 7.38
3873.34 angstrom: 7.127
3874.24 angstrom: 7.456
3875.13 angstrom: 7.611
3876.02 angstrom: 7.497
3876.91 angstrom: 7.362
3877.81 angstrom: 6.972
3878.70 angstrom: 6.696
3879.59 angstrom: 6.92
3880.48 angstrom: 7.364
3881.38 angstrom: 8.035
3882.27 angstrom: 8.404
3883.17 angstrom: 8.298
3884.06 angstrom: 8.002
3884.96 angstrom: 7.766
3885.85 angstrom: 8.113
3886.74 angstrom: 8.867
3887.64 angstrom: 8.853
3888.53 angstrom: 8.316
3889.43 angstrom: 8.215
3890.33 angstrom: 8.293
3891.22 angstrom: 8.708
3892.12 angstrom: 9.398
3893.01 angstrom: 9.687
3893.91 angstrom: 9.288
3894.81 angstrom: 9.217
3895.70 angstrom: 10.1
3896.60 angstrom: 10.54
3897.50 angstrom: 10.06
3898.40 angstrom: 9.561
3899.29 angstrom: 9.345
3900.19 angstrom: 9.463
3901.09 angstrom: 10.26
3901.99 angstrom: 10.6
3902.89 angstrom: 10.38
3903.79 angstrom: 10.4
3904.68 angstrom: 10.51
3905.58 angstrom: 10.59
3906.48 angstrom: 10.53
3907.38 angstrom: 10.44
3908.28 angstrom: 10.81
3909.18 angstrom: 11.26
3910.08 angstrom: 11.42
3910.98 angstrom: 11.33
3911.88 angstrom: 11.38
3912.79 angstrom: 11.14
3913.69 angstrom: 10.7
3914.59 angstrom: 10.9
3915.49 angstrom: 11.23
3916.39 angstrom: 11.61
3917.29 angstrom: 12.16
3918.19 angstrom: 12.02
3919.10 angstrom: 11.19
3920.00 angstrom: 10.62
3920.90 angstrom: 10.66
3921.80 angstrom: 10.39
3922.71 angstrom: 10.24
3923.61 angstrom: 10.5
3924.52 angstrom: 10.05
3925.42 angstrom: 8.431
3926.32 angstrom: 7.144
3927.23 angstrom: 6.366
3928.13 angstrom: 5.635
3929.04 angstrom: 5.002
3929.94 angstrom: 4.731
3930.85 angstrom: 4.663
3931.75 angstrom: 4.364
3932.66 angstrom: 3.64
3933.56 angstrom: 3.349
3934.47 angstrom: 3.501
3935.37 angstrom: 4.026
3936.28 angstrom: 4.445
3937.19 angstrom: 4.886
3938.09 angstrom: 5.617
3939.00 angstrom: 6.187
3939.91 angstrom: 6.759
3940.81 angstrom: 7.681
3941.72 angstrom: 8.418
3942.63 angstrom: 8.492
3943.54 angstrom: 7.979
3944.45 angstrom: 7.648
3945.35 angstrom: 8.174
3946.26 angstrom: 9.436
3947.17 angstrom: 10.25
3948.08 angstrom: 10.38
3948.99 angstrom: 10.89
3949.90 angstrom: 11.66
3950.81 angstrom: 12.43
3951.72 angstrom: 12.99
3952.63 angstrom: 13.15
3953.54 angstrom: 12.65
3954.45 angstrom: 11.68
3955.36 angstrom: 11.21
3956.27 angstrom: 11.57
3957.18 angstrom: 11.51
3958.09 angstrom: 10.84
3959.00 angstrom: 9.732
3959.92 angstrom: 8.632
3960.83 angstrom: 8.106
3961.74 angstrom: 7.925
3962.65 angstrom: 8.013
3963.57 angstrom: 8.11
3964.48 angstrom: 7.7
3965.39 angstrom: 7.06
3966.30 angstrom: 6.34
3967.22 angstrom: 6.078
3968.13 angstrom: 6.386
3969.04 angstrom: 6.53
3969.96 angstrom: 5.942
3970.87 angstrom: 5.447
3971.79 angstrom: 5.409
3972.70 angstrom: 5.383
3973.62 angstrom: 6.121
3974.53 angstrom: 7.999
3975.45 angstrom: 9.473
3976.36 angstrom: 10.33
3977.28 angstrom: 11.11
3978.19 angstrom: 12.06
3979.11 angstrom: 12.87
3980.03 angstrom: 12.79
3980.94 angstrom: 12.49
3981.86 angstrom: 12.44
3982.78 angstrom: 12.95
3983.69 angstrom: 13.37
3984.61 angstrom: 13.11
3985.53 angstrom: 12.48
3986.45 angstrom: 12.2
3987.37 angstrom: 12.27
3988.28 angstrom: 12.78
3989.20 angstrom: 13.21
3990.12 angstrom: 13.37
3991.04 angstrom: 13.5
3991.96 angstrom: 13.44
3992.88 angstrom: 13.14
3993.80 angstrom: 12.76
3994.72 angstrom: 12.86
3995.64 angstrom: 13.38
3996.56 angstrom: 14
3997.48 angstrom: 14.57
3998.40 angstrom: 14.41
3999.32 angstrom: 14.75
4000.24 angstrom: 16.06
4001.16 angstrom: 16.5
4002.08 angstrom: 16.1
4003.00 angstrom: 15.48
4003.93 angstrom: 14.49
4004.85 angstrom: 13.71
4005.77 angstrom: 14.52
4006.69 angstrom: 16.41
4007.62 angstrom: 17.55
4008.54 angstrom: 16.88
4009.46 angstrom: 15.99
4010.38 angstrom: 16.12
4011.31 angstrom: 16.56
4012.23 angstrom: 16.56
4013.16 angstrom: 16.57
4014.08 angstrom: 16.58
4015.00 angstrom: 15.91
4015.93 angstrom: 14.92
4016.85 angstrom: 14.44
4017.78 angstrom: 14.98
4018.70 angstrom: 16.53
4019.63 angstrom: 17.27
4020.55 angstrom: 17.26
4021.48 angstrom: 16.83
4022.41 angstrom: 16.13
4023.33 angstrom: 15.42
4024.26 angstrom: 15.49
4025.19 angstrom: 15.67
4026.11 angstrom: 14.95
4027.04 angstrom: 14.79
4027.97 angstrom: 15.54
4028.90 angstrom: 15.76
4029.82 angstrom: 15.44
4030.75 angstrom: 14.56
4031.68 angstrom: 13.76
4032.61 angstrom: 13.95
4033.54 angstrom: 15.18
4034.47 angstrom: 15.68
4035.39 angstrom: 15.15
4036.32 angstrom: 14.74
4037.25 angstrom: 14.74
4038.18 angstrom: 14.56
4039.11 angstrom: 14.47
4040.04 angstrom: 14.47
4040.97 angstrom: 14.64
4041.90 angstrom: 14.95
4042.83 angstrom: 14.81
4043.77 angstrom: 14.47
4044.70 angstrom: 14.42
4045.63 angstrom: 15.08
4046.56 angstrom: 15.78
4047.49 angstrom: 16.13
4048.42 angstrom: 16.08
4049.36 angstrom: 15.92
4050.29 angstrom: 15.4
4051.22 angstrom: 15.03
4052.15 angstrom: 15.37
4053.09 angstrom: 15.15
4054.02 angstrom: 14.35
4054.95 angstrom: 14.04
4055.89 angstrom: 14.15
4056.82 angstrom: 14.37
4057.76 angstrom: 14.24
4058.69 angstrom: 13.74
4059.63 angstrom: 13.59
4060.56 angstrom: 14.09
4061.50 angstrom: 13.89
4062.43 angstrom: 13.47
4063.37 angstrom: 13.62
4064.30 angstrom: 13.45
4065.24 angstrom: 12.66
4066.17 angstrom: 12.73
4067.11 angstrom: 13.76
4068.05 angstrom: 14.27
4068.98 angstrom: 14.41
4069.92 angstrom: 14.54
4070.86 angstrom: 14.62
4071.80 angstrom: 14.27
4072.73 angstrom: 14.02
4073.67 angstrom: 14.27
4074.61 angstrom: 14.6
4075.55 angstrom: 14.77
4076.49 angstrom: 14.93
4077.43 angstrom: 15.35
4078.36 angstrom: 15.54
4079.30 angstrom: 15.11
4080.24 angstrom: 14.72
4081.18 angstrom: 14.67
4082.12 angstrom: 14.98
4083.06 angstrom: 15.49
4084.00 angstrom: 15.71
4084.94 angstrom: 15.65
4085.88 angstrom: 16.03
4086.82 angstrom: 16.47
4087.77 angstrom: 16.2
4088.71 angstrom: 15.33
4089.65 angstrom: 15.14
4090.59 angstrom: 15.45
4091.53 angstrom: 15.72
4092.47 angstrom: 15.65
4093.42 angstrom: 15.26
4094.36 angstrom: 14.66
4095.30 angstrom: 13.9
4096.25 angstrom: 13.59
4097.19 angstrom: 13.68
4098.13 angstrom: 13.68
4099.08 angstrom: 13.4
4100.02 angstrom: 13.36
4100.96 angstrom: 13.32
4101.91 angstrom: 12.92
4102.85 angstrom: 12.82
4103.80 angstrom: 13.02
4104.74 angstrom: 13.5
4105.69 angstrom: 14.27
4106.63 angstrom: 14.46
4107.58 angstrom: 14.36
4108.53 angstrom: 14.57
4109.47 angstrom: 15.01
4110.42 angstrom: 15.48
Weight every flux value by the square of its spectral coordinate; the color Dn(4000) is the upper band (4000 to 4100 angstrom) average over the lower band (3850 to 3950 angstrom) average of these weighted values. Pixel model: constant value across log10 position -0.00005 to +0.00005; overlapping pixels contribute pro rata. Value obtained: 1.9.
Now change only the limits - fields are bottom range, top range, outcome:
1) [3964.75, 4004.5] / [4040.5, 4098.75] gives 1.34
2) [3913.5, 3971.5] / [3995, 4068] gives 1.86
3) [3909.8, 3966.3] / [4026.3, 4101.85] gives 1.77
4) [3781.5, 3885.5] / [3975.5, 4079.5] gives 1.98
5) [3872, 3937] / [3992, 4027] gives 1.87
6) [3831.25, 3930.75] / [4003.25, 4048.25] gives 1.91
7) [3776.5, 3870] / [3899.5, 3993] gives 1.21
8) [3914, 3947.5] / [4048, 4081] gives 1.98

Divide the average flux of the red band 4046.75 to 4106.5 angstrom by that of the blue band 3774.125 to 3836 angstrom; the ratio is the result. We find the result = 1.71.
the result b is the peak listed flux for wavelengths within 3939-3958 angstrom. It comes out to 13.15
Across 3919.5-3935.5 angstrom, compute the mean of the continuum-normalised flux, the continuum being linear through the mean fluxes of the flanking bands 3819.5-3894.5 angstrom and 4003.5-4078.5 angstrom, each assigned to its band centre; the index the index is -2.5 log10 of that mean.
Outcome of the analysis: 0.45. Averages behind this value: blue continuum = 7.81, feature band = 6.92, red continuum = 15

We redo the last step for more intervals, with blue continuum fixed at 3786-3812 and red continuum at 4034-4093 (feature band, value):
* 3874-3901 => 0.27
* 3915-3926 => 0.09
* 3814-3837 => 0.33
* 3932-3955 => 0.43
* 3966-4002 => 0.15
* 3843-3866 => 0.22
